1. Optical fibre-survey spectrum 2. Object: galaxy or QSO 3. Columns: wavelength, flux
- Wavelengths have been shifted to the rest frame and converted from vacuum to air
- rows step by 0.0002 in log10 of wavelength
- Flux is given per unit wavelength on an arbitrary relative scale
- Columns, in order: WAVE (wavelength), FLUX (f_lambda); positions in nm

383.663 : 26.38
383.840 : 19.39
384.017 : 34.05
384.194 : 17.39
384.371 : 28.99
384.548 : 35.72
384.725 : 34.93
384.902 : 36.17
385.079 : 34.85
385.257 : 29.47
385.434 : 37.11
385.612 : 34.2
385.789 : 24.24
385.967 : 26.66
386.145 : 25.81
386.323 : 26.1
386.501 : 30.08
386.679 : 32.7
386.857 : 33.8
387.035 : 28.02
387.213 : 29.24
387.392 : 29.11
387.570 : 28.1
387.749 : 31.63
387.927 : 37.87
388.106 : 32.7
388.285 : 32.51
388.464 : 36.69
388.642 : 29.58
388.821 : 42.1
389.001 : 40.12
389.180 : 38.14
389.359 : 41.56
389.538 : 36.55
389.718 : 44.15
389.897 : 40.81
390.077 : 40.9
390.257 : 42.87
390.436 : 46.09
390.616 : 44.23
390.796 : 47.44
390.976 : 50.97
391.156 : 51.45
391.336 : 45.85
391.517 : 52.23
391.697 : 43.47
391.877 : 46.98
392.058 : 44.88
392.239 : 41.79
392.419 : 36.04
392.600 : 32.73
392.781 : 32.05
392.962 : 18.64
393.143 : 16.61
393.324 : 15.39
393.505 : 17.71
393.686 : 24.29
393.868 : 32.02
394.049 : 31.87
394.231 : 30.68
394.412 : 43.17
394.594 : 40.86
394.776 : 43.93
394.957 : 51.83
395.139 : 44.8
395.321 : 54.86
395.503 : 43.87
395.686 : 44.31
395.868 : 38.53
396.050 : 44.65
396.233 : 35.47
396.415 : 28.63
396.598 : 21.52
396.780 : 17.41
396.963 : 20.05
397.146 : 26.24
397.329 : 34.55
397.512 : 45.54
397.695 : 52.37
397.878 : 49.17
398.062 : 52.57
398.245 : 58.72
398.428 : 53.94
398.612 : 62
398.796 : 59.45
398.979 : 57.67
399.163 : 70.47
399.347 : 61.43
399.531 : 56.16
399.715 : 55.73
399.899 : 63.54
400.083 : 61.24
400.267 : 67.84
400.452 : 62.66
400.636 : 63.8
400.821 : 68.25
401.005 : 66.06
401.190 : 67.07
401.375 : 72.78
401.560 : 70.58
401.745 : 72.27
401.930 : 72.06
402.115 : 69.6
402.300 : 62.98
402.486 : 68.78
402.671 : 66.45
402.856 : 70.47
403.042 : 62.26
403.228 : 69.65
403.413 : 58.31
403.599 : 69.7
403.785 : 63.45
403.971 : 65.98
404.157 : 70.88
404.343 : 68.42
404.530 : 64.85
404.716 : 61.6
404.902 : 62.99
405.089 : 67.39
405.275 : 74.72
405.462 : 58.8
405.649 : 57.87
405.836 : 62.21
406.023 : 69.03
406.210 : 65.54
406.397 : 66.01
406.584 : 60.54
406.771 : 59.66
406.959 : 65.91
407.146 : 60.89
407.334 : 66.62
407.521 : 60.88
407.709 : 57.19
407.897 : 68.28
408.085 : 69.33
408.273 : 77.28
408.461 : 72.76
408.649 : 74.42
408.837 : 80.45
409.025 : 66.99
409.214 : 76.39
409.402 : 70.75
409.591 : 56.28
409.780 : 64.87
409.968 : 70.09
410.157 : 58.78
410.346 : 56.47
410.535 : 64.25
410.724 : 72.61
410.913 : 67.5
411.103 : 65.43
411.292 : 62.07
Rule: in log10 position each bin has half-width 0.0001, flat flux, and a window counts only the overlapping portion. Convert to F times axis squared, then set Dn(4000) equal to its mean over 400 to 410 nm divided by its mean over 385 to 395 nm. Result 2.02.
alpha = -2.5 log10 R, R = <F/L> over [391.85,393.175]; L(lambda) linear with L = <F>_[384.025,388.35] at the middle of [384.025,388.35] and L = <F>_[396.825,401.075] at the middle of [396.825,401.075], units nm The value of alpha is 0.25 mag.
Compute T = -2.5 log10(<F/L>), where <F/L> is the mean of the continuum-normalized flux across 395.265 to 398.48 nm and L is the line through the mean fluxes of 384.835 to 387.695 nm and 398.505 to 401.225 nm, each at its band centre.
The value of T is 0.365 mag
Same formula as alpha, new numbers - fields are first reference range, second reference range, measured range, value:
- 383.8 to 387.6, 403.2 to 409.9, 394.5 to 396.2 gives 0.043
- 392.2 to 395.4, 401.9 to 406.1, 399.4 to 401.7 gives -0.176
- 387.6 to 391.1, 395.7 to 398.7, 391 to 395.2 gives 0.094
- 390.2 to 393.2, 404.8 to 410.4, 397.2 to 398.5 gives 0.043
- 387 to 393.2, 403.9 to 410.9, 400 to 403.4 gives -0.181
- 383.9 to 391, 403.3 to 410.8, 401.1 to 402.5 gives -0.205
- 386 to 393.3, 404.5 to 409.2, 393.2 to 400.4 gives 0.132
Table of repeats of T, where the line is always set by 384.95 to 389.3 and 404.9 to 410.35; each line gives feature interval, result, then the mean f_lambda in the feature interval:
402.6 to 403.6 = -0.12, 65.8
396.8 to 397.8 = 0.38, 34.6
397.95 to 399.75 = -0.14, 58.8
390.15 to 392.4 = -0.18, 46.2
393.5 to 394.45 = 0.40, 30.3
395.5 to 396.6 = 0.25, 37.3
